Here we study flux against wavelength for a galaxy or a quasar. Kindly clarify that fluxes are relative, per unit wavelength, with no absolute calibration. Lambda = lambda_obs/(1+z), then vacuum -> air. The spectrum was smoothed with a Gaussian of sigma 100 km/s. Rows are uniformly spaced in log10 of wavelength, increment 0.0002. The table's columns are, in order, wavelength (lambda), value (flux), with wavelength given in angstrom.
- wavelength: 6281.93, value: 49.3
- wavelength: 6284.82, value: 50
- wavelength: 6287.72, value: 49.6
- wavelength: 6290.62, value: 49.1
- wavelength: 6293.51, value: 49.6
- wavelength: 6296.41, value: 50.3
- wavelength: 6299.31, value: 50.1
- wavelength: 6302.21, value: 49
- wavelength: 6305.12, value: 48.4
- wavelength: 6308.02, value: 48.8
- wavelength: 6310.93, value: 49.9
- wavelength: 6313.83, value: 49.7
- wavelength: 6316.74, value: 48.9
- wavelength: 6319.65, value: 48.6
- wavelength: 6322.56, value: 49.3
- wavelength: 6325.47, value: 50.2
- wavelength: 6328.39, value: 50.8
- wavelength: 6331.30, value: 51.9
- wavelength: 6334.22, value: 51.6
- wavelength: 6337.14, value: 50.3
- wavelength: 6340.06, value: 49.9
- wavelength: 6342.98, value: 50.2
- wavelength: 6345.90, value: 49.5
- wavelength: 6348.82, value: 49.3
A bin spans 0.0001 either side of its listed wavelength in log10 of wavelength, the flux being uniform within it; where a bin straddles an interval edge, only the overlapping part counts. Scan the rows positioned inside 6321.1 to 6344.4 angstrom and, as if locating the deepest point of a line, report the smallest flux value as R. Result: 49.3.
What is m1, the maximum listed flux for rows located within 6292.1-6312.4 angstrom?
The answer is 50.3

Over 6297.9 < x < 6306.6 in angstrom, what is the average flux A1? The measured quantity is 49.2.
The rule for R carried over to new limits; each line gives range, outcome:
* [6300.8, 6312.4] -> 48.4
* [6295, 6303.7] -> 49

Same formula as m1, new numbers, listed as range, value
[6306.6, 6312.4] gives 49.9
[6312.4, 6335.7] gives 51.9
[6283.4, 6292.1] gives 50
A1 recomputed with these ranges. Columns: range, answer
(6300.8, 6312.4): 49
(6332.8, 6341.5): 50.6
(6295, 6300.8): 50.2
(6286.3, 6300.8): 49.8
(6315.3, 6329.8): 49.5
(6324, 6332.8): 51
